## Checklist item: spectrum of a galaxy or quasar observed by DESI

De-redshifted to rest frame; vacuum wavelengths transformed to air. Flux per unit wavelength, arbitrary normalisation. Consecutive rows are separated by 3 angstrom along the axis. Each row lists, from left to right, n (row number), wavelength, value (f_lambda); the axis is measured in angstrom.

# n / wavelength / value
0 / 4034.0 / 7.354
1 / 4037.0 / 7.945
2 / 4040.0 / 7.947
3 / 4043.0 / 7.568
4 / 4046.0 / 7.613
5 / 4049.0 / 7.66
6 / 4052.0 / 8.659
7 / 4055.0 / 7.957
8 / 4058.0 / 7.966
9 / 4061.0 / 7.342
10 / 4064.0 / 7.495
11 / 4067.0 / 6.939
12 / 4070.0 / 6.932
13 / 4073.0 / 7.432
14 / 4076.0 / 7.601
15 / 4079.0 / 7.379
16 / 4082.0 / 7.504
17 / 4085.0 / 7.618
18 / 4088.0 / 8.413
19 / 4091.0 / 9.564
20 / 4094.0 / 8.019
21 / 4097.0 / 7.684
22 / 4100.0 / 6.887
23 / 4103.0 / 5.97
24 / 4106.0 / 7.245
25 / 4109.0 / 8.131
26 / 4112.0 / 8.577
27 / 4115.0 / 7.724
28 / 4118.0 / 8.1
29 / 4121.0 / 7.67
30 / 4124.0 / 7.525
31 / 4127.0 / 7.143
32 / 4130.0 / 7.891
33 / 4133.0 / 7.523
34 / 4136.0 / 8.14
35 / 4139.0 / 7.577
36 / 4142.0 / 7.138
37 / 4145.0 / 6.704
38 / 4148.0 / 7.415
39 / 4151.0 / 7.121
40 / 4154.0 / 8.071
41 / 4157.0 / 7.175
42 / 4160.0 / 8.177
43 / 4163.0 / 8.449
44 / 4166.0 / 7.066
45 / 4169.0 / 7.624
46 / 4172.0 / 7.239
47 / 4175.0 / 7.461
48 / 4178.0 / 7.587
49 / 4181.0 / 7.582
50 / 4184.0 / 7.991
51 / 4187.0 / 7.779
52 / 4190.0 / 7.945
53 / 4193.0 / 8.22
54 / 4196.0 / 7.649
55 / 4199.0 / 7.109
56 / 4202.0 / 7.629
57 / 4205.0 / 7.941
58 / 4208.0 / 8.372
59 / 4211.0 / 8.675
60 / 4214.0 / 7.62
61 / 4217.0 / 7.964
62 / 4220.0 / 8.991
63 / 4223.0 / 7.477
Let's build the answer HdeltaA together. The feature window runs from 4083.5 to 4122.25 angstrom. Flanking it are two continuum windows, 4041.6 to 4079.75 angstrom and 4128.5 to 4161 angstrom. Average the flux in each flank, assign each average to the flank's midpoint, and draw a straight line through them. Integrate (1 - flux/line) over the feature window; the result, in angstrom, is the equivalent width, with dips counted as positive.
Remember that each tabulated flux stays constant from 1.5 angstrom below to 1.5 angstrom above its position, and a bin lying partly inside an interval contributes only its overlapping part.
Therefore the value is -1.3 angstrom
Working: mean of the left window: 7.58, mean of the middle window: 7.82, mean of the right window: 7.53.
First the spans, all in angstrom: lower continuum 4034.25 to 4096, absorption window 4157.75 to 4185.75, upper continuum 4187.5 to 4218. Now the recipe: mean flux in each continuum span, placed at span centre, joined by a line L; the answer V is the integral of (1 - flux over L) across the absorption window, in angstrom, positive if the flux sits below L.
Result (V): 0.72 angstrom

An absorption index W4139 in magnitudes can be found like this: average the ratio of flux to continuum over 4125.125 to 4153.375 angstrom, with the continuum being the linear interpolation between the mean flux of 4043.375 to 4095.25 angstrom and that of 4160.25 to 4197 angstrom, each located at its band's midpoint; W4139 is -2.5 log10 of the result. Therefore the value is 0.05 mag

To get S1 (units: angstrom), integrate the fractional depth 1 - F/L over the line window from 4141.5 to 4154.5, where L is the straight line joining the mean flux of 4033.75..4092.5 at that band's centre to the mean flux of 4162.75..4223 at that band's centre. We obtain 0.9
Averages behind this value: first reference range 7.75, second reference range 7.82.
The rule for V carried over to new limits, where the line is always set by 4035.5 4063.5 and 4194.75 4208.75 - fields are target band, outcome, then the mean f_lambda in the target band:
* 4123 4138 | 0.24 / 7.65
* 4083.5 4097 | -0.90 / 8.32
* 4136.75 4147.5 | 0.73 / 7.24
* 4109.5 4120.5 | -0.44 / 8.09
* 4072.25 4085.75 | 0.53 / 7.5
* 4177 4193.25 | -0.23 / 7.83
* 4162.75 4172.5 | 0.27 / 7.52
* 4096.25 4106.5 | 1.22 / 6.86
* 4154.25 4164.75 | -0.25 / 7.93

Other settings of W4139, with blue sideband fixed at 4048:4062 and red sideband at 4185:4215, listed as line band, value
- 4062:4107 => 0.060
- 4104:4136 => 0.025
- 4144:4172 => 0.054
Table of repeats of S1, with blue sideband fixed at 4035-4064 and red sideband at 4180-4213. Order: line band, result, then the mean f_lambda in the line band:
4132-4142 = 0.3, 7.67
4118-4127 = 0.3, 7.61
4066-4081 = 1.1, 7.28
